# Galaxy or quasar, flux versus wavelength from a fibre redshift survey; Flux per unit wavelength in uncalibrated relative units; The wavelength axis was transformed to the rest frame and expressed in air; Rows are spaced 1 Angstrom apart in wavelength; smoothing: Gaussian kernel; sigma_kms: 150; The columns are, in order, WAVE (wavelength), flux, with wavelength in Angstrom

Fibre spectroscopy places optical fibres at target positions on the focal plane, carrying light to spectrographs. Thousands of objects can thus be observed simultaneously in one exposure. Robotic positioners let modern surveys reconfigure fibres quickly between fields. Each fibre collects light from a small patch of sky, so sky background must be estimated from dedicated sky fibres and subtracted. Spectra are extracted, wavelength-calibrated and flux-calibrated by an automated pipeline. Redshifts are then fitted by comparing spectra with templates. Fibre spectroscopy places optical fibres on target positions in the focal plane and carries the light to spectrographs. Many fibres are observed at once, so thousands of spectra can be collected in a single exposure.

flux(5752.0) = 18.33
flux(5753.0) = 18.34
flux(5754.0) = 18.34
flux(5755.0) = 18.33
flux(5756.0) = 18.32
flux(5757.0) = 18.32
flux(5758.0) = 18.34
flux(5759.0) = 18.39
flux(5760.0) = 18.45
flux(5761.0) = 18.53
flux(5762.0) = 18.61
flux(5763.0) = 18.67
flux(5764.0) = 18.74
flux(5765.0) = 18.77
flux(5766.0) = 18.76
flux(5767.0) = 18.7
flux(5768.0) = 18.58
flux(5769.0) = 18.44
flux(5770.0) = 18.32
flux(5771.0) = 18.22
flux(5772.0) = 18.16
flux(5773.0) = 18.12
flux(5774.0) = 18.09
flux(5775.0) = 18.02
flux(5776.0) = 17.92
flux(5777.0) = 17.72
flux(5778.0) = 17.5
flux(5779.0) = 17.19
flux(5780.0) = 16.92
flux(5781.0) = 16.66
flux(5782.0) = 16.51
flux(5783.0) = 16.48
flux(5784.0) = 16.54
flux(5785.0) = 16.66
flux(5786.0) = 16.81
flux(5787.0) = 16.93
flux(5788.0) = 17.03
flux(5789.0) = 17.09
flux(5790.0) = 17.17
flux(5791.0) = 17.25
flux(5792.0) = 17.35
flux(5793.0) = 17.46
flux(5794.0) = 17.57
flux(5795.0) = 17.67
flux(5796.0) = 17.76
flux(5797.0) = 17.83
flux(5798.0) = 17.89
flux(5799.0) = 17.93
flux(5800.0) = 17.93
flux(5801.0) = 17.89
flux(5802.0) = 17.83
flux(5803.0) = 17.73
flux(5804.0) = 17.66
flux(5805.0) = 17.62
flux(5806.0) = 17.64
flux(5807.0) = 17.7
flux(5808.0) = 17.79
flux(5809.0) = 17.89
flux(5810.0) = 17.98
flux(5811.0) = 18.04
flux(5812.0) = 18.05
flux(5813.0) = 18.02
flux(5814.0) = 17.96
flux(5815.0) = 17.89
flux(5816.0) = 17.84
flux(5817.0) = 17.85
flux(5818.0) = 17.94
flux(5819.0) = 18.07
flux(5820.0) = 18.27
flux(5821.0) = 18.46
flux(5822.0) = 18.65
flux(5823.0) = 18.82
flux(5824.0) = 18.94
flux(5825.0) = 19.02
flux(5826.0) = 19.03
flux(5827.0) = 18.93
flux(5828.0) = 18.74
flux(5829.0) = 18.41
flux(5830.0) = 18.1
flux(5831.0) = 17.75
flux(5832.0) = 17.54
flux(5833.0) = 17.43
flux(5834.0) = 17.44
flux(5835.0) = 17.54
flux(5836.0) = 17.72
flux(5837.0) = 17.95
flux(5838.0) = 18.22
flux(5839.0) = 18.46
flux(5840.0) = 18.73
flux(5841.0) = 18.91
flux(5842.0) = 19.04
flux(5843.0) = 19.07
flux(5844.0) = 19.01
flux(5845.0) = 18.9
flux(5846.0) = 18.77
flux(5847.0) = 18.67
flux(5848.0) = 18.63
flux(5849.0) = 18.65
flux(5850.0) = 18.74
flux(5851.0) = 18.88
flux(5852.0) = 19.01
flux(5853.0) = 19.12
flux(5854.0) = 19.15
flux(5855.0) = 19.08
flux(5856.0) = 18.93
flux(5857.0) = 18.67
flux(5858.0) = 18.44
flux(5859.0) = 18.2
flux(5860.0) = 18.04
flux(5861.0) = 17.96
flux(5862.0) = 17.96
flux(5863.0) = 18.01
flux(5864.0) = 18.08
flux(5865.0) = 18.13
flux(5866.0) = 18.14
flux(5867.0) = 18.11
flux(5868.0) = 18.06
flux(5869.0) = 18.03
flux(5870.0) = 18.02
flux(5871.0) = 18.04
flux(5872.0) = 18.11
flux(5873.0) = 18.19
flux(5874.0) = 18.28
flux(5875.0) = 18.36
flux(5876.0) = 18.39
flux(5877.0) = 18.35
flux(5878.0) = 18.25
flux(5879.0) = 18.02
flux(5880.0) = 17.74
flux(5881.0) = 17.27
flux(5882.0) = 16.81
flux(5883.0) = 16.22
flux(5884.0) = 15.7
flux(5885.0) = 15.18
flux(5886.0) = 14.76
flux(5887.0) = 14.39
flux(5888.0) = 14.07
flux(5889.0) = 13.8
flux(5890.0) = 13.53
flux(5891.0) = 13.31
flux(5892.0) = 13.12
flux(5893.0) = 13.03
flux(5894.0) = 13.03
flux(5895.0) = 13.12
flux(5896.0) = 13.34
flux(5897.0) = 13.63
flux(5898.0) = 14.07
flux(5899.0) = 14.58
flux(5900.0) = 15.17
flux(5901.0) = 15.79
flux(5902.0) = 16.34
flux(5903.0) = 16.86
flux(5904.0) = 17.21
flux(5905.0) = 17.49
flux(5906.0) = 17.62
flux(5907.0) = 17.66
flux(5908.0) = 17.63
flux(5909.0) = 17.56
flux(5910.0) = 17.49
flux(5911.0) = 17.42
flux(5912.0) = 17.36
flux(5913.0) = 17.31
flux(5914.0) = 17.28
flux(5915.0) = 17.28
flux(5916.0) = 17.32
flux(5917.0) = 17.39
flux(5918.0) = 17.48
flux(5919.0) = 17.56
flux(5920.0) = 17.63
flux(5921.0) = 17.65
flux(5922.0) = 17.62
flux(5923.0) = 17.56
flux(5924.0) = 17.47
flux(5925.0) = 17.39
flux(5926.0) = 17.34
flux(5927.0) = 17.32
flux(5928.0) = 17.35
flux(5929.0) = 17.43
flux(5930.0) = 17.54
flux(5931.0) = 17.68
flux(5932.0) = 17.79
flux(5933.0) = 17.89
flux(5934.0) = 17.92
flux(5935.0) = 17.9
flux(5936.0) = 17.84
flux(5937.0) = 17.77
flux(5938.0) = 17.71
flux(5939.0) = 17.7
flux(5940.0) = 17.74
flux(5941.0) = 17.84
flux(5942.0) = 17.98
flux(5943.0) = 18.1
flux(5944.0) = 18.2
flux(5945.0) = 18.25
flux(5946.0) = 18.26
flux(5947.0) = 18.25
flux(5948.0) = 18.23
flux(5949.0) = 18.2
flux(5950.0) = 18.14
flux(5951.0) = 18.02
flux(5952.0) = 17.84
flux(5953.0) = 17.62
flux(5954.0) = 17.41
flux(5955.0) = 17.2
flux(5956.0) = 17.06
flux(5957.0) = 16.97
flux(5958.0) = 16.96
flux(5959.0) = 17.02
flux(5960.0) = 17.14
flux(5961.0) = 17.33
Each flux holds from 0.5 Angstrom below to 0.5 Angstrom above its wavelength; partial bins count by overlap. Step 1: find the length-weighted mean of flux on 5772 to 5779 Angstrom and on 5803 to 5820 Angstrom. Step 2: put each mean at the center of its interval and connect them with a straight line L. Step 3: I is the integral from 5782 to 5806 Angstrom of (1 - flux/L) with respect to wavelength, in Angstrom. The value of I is 0.66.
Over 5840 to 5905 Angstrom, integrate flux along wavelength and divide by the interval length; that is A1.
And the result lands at 17.1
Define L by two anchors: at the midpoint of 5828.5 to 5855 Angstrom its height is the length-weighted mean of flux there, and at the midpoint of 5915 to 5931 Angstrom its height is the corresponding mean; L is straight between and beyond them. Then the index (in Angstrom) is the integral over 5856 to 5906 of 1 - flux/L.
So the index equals 4.13 Angstrom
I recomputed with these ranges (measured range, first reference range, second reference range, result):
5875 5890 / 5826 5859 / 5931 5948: 1.61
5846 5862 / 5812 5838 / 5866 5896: -1.39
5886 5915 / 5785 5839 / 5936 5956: 3.89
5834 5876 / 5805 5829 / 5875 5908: -3.80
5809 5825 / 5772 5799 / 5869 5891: -1.01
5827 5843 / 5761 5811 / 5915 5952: -0.41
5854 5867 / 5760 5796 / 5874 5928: -1.18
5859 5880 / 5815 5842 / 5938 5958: -0.01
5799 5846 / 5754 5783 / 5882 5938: -2.04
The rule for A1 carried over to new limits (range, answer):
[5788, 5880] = 18.2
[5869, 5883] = 17.9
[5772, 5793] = 17.2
